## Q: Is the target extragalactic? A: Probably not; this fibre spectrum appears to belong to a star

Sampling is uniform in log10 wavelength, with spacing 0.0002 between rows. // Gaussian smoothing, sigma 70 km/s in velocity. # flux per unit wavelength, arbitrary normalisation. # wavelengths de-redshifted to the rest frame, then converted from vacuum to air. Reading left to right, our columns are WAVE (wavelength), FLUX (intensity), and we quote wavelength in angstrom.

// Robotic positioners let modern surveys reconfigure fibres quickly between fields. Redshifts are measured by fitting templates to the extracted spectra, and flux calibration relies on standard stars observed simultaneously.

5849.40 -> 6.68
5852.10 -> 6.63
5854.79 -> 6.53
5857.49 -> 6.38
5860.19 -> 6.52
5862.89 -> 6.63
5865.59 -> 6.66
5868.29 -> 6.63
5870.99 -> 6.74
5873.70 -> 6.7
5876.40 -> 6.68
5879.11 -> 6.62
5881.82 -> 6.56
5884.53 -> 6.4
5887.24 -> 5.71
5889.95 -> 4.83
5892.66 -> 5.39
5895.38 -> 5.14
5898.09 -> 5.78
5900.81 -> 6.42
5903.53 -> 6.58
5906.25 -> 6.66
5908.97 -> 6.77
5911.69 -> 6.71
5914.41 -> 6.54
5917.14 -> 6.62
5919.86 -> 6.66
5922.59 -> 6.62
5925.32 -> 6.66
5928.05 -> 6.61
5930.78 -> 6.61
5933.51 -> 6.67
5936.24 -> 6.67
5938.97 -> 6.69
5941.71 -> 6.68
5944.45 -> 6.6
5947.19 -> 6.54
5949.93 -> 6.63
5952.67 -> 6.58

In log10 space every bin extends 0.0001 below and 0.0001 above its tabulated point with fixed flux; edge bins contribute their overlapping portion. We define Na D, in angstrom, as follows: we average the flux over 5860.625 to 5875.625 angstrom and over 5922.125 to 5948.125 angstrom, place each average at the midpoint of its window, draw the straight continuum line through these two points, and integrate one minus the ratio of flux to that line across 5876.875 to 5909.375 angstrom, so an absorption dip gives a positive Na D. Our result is 2.9 angstrom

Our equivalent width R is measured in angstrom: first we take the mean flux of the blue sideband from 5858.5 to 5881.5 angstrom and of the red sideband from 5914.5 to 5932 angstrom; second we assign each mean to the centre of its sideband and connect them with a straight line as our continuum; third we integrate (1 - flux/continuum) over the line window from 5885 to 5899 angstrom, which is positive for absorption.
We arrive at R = 2.6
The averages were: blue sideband 6.64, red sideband 6.62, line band 5.42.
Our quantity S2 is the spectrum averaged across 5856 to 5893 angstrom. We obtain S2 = 6.34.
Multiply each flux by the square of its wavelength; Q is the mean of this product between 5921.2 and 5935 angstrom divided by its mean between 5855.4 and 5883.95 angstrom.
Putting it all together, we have 1.0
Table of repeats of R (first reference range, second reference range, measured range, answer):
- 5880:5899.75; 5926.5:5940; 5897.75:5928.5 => -1.8 angstrom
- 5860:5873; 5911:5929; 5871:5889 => 0.6 angstrom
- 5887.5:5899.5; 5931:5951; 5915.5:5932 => -1.3 angstrom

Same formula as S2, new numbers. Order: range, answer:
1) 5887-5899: 5.33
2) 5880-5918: 6.15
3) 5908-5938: 6.65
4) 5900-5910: 6.61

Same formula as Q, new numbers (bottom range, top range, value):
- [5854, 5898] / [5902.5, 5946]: 1.08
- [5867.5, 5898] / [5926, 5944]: 1.11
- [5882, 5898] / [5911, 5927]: 1.20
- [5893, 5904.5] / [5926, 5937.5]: 1.14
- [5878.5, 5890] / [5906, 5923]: 1.10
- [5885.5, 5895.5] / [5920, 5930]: 1.26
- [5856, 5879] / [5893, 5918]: 0.97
